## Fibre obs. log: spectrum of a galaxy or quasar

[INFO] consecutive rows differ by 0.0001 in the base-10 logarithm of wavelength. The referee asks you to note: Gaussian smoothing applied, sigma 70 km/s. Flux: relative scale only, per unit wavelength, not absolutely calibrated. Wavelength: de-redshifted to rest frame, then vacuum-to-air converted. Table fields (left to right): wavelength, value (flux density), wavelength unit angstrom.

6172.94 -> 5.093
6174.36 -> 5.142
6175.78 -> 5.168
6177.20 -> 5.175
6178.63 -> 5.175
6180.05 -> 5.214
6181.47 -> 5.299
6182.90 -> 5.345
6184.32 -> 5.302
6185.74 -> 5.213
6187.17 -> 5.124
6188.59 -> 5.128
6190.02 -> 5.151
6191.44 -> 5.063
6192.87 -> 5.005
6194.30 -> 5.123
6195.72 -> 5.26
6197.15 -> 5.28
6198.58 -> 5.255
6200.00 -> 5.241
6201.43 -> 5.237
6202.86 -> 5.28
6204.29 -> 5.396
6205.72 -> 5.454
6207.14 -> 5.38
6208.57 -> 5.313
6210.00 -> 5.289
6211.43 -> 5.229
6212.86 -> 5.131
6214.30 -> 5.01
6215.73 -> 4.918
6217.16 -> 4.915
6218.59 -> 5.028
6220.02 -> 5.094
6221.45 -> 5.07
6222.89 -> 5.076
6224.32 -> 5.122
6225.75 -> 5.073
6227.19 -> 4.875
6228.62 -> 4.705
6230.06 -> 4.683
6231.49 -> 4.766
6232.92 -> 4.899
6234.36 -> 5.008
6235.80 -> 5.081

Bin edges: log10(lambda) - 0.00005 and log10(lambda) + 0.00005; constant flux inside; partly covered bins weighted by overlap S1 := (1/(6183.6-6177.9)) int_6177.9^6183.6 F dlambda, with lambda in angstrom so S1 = 5.25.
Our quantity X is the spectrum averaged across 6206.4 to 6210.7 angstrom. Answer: 5.34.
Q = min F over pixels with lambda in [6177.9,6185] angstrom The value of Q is 5.175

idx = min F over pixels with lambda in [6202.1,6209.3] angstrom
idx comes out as 5.28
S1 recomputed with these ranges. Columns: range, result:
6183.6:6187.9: 5.22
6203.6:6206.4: 5.42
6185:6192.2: 5.14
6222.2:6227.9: 5.04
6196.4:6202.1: 5.25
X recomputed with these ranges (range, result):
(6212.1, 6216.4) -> 5.01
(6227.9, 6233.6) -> 4.77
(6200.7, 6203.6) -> 5.25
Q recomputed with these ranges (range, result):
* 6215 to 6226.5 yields 4.915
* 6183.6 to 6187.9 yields 5.124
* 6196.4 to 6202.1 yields 5.237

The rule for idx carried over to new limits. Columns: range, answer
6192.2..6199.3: 5.005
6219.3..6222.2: 5.07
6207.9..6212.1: 5.229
